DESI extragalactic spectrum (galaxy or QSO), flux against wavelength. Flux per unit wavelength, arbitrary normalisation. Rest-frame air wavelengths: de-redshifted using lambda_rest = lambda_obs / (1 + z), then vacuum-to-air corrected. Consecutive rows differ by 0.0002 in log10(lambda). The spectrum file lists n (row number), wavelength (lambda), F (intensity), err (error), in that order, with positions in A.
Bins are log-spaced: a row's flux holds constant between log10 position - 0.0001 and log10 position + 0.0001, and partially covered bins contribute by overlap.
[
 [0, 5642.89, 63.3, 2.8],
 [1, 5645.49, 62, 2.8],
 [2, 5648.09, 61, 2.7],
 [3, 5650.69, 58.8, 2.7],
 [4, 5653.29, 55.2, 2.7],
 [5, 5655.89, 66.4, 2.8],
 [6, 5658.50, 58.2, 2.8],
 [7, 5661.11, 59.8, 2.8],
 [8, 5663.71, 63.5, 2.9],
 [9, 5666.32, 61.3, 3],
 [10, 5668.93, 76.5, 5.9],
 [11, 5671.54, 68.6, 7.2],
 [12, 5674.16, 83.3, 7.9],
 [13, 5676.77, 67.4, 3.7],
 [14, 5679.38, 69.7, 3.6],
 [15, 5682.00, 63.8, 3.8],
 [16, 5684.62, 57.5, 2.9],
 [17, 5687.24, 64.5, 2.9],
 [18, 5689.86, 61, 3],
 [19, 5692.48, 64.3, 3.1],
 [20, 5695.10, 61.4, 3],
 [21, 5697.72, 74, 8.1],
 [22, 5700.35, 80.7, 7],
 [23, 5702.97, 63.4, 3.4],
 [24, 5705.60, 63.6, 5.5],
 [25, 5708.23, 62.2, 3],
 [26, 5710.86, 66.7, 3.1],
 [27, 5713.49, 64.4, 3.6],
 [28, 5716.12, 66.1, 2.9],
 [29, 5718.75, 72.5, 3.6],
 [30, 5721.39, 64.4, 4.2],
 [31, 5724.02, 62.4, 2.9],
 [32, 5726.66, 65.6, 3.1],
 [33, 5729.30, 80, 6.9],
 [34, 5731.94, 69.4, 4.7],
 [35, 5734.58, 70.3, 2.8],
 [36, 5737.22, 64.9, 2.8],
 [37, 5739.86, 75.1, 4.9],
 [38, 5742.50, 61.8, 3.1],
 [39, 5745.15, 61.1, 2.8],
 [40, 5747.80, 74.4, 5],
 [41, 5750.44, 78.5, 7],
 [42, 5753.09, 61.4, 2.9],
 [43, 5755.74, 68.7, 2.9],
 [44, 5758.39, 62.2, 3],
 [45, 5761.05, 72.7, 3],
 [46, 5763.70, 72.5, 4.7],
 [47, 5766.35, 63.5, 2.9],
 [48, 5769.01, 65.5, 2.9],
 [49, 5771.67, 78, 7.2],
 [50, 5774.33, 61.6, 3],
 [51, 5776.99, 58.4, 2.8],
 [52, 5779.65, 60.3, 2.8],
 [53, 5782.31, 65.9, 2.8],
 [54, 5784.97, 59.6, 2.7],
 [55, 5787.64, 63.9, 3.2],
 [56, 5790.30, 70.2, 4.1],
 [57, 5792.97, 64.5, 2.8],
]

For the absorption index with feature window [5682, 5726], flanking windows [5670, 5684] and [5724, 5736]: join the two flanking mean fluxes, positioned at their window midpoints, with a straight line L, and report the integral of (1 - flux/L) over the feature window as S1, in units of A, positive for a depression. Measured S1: 2.9 A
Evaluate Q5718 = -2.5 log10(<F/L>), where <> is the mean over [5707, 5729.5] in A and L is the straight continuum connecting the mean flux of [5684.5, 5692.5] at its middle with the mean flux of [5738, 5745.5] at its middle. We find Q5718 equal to -0.03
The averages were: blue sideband 62.1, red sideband 66.6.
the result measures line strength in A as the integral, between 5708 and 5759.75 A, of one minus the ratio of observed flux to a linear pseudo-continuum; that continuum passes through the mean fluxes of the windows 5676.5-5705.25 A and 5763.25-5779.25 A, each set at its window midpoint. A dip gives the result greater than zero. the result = -1.4 A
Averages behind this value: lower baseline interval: 66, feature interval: 67.7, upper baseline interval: 65.9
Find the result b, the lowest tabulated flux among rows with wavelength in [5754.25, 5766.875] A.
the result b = 62.2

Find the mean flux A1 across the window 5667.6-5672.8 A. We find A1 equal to 72.5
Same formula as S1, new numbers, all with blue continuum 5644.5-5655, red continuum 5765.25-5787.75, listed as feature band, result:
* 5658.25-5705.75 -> -4.7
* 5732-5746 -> -1.0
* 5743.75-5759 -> -1.2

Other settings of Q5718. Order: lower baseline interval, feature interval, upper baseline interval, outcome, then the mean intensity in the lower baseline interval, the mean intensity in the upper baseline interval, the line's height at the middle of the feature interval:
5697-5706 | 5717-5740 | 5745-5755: 0.019 mag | 70.9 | 69.8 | 70.3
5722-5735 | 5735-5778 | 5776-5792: -0.024 mag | 69.2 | 63.2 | 66.2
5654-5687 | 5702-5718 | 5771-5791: 0.011 mag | 66.1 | 64.1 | 65.4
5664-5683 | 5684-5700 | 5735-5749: 0.067 mag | 69.8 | 67.6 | 69.2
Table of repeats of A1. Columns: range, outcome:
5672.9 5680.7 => 73.4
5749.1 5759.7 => 67.8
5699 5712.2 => 67.3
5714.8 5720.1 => 69.3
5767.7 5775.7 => 68.3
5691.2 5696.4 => 62.9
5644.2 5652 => 60.6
